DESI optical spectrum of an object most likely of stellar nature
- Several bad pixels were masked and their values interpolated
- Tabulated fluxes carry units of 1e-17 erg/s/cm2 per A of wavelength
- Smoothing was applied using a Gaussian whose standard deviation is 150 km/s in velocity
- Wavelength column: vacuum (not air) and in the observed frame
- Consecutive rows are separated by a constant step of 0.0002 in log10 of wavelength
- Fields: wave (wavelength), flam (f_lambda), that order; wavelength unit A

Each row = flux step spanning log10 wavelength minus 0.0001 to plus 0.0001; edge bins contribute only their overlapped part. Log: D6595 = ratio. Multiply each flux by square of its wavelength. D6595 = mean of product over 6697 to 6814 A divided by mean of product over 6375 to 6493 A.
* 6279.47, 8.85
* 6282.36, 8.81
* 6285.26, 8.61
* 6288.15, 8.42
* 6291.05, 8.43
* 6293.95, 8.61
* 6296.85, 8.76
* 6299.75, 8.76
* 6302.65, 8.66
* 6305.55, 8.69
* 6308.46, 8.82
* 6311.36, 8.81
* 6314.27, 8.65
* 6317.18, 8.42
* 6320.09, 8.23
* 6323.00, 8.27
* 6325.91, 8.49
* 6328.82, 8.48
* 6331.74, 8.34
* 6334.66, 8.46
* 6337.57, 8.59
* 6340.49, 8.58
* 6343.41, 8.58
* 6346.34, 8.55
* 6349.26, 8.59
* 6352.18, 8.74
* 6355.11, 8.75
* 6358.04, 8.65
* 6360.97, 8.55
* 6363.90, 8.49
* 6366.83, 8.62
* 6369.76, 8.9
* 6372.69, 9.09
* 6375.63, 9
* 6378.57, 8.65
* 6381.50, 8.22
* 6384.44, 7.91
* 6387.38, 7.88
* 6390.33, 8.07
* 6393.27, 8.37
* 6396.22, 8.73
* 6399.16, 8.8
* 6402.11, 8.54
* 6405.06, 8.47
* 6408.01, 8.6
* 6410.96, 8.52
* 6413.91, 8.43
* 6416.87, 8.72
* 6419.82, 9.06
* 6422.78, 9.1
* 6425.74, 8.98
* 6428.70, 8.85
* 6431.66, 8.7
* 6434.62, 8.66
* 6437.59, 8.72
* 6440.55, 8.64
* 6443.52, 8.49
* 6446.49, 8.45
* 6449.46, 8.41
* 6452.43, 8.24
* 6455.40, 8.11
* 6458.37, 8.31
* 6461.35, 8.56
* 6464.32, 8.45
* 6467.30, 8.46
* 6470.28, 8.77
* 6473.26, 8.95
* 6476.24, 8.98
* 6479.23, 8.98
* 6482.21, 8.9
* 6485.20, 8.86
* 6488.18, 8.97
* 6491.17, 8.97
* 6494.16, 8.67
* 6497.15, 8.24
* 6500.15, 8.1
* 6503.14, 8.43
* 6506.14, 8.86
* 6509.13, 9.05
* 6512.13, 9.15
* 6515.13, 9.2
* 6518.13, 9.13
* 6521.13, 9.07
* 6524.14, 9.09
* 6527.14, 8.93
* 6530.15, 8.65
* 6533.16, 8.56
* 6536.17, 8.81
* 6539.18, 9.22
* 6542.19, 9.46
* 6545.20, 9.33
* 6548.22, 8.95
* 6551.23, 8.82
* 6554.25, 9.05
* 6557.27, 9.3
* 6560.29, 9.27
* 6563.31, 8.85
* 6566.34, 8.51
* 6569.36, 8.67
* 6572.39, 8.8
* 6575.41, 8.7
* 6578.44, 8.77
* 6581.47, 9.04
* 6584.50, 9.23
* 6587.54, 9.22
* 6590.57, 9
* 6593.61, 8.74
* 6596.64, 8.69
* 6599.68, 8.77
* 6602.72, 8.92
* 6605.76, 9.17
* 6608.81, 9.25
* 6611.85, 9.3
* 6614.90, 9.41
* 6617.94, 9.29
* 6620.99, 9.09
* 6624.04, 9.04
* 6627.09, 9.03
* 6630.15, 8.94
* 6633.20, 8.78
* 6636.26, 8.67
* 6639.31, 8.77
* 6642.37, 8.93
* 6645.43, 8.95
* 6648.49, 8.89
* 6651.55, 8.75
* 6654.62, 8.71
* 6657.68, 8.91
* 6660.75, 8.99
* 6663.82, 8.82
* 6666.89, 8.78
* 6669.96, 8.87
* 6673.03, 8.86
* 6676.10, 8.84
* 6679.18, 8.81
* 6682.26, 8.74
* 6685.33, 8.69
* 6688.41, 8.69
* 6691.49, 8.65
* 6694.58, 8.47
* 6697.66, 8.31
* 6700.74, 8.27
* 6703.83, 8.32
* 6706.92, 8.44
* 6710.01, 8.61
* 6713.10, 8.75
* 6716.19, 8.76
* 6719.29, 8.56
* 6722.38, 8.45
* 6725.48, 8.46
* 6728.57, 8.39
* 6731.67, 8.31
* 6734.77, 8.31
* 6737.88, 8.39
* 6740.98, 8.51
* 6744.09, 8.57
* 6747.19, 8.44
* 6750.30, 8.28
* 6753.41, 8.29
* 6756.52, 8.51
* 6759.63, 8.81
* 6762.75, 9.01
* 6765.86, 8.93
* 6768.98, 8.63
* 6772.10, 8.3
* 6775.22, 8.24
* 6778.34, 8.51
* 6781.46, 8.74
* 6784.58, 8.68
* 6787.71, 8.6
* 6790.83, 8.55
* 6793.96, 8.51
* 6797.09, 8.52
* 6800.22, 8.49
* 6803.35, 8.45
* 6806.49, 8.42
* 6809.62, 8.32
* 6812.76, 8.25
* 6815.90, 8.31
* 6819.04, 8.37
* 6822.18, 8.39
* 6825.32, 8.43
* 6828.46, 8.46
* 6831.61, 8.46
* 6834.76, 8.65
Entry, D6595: 1.1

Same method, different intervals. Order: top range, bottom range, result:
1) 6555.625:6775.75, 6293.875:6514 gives 1.10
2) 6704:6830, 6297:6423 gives 1.12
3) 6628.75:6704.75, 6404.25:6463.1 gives 1.09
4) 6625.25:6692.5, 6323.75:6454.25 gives 1.12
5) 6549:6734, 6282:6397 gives 1.13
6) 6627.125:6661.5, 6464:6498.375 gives 1.06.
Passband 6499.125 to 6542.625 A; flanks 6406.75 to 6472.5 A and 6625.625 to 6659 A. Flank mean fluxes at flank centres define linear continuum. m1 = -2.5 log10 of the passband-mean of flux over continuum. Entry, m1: -0.03 mag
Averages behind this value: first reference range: 8.61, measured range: 8.91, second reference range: 8.85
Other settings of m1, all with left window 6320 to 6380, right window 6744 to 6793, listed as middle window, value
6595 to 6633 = -0.059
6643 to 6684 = -0.033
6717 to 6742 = 0.018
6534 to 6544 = -0.067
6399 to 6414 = 0.007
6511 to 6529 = -0.060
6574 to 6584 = -0.036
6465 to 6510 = -0.018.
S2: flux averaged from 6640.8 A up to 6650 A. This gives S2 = 8.92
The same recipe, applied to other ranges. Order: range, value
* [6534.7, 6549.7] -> 9.16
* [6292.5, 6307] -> 8.7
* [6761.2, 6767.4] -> 8.98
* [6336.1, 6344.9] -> 8.58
